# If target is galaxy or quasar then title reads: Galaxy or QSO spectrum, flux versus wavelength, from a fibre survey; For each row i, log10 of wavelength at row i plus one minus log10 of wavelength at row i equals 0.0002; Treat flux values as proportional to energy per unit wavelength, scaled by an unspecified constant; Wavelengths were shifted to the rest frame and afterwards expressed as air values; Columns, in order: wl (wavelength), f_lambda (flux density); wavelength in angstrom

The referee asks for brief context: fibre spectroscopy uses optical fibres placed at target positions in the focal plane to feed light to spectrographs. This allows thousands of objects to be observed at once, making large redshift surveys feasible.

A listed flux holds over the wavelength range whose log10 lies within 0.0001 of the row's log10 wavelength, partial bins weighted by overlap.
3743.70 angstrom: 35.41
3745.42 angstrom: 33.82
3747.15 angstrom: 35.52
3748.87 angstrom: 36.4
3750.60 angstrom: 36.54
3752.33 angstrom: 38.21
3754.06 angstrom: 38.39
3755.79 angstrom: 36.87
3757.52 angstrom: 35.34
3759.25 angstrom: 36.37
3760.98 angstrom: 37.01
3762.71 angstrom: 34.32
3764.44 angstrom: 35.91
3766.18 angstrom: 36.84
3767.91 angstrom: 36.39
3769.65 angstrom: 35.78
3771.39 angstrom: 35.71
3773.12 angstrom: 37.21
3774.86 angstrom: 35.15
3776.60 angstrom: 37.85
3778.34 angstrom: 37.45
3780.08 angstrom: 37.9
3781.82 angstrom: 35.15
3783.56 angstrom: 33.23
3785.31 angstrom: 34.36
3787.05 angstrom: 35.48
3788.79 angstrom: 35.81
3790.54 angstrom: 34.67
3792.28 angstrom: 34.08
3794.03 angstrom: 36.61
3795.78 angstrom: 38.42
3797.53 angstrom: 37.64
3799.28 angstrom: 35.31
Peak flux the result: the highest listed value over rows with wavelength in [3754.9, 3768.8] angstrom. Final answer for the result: 37.01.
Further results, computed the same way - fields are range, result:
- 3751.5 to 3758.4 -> 38.39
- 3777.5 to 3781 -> 37.9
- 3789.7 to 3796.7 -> 38.42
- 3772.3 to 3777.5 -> 37.85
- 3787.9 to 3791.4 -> 35.81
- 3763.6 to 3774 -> 37.21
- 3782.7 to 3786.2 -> 34.36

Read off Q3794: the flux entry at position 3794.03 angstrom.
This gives 36.61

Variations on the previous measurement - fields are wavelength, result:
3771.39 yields 35.71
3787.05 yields 35.48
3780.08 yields 37.9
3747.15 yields 35.52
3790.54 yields 34.67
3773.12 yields 37.21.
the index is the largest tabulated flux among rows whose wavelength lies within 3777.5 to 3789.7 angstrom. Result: 37.9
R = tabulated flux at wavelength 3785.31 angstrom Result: 34.36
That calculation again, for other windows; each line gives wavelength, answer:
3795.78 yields 38.42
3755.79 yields 36.87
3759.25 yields 36.37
